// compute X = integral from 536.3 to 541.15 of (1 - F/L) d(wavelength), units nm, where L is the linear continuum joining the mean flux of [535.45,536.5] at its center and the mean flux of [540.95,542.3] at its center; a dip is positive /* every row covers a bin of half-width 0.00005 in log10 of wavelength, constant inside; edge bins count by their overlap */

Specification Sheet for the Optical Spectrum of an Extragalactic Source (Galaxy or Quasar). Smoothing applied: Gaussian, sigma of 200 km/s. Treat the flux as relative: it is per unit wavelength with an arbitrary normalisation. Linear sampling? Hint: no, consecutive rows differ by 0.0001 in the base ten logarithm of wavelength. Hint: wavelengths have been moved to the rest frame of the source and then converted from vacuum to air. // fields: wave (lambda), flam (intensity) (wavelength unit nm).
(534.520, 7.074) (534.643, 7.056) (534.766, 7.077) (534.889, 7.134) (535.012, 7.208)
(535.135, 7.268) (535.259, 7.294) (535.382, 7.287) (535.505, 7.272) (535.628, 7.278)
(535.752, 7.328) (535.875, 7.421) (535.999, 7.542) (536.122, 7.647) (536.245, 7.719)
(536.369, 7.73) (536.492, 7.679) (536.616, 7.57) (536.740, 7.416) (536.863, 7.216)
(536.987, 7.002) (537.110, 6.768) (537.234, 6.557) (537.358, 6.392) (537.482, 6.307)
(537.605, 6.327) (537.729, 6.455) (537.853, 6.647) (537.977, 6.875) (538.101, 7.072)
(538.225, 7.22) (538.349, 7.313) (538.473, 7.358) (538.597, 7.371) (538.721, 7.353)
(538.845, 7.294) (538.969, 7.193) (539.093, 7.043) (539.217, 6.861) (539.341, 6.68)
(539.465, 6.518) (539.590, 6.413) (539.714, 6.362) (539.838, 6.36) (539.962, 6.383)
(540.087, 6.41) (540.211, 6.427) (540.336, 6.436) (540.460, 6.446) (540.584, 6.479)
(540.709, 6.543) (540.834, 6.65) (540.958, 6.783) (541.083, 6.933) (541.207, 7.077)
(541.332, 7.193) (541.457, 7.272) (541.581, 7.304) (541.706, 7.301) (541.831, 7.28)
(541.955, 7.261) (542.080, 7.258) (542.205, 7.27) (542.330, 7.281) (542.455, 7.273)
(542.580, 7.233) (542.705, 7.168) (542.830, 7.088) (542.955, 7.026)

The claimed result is 0.34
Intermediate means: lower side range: 7.51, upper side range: 7.19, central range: 6.84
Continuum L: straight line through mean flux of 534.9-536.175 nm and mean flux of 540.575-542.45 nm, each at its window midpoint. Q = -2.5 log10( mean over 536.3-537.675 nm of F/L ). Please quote 0.04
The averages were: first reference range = 7.34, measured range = 7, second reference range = 7.08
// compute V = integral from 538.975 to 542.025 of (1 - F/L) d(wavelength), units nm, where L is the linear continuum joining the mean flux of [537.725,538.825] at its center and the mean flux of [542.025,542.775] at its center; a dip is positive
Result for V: 0.172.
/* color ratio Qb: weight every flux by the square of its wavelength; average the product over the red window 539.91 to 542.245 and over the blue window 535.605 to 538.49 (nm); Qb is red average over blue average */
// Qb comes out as 1.0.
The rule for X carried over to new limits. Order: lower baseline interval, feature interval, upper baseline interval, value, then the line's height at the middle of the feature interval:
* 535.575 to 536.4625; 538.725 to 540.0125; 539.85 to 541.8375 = 0.050 nm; 7.01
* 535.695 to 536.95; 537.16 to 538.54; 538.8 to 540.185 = 0.063 nm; 7.11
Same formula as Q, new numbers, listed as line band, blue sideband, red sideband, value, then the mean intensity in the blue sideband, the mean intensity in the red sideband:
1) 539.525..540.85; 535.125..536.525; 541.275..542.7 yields 0.14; 7.46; 7.26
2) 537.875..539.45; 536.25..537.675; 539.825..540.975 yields -0.05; 7.02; 6.49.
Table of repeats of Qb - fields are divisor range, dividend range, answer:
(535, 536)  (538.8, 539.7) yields 0.95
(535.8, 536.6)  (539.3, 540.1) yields 0.86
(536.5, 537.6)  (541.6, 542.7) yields 1.07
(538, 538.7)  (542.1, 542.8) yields 1.01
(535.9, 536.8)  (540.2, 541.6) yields 0.91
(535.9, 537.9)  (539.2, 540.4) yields 0.93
